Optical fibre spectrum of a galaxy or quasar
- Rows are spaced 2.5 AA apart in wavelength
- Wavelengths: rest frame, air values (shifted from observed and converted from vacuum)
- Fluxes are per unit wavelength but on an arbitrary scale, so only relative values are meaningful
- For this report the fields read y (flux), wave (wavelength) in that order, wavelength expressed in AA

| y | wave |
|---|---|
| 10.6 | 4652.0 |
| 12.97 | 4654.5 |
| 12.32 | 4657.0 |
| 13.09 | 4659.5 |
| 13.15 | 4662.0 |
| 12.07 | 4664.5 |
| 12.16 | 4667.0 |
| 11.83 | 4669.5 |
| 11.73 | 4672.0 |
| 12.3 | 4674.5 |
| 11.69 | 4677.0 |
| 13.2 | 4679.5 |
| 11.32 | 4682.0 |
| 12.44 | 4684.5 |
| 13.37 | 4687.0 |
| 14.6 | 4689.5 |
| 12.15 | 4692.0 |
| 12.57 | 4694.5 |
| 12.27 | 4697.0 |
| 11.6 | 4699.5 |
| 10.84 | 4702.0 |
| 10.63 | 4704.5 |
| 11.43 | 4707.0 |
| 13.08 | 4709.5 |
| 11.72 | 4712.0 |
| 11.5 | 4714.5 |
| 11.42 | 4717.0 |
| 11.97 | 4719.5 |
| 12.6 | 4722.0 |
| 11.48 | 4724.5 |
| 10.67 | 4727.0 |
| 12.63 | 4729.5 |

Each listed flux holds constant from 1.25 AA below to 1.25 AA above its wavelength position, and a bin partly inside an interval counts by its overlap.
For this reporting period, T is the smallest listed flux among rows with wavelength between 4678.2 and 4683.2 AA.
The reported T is 11.32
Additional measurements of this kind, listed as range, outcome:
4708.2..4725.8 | 11.42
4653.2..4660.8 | 12.32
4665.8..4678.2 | 11.69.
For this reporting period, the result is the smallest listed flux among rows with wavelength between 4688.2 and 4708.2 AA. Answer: 10.63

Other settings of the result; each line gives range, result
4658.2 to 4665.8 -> 12.07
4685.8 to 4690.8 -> 13.37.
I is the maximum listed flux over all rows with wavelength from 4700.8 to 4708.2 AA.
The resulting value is 11.43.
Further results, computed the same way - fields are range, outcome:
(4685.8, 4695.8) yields 14.6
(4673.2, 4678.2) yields 12.3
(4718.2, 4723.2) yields 12.6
